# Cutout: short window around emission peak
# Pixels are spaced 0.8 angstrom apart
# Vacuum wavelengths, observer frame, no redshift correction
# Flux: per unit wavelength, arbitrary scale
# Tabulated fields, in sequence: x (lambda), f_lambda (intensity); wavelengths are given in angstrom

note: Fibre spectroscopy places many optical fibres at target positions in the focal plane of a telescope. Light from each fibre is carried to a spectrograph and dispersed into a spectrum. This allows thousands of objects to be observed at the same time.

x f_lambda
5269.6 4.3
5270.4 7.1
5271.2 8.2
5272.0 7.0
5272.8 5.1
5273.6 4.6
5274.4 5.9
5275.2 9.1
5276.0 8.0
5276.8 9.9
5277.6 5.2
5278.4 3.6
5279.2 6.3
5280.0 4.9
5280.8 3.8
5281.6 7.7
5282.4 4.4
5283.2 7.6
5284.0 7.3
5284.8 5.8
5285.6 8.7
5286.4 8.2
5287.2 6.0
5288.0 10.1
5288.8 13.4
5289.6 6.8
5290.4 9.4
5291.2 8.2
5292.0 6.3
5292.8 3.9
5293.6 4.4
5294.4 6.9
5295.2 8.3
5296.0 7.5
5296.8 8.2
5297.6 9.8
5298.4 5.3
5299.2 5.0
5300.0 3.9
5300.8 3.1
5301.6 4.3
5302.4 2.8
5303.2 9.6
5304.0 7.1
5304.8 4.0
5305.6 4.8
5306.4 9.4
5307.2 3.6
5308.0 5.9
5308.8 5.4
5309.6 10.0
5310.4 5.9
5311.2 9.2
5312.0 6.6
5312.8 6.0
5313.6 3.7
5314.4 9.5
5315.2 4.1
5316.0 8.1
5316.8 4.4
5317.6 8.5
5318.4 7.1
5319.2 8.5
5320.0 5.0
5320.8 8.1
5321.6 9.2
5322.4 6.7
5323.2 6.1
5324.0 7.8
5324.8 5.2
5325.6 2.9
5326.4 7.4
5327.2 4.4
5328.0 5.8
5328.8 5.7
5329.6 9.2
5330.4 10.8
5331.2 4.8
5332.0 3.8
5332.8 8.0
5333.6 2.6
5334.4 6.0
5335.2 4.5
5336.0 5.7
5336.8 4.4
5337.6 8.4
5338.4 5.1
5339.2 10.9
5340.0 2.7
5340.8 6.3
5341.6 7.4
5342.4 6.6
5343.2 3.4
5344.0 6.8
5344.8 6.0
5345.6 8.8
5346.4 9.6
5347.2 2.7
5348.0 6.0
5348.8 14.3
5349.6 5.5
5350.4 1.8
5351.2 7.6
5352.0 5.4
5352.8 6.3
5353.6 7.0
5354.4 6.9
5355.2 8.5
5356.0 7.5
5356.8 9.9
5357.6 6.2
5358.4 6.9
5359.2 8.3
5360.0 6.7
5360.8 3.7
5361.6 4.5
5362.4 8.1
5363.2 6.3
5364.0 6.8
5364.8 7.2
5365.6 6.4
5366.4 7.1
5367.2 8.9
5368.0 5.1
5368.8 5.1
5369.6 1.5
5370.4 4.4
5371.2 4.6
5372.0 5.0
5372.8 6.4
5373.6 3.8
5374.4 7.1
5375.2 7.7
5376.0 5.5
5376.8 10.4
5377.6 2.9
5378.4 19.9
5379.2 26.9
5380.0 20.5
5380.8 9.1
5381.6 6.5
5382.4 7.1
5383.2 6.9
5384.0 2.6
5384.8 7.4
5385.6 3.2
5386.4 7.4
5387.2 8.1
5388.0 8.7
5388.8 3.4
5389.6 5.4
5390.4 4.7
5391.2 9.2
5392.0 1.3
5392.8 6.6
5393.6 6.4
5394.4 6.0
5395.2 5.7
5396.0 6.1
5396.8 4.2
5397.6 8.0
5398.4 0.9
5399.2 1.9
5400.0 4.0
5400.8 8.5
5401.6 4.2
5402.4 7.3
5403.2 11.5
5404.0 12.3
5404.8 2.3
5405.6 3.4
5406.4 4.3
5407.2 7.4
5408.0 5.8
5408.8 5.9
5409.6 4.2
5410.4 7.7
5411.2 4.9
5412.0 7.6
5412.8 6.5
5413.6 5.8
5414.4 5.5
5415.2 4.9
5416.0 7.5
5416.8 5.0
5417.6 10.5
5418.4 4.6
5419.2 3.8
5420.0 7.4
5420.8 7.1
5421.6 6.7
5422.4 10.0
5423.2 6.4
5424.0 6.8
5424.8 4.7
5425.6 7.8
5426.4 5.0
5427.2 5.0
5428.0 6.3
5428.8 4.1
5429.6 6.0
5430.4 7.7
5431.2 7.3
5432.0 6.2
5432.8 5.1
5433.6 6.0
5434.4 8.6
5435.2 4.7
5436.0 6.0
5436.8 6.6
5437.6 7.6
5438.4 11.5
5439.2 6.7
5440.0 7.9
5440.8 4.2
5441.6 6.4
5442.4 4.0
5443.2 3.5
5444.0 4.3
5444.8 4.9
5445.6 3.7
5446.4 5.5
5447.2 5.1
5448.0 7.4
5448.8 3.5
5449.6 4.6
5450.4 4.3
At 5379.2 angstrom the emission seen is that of H-beta 4861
